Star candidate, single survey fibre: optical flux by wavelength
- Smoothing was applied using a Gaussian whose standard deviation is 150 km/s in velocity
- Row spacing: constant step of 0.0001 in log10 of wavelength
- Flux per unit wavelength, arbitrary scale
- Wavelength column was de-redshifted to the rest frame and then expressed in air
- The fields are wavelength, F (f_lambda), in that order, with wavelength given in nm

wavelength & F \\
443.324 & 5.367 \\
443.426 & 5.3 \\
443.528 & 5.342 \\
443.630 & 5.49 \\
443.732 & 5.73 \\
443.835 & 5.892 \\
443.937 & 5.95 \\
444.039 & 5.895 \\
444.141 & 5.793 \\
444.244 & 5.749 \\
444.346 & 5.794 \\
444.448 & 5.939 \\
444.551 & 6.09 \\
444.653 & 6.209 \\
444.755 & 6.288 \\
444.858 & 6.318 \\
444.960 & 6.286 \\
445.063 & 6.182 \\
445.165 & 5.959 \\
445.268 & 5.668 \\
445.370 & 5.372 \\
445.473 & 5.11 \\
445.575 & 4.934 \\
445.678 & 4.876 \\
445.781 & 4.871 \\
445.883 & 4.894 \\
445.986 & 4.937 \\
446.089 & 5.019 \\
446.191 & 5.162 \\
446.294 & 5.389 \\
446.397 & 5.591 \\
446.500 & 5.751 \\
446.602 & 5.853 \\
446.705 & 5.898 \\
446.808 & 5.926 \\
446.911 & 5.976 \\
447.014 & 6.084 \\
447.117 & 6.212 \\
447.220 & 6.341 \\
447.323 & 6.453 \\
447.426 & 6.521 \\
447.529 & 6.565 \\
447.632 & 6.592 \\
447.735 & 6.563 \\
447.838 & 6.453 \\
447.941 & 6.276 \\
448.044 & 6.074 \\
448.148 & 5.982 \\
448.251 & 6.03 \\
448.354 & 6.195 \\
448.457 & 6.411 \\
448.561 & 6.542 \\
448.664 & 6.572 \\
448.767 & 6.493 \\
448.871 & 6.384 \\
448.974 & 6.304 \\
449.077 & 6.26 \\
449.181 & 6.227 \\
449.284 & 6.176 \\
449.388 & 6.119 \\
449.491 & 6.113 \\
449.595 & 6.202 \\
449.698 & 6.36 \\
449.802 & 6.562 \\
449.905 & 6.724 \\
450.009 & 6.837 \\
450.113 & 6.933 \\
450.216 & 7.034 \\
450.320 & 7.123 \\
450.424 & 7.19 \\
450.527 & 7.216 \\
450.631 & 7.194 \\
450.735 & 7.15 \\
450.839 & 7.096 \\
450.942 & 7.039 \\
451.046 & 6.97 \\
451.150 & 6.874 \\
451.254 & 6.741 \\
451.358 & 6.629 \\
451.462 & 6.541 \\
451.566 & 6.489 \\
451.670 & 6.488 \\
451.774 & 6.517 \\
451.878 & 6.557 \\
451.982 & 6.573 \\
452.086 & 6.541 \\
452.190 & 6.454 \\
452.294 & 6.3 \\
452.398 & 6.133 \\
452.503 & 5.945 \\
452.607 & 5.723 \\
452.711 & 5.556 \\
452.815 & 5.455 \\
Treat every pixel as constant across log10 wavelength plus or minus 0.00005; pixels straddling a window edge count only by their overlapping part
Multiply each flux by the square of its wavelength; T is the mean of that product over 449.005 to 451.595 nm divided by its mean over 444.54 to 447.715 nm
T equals 1.2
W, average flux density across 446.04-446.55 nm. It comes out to 5.38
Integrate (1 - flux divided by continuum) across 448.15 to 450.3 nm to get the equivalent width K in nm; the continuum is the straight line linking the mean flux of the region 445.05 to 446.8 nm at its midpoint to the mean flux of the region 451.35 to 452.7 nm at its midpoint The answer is -0.19 nm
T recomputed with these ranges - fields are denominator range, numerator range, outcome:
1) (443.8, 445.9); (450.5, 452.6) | 1.19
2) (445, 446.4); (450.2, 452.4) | 1.32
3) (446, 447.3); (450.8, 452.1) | 1.19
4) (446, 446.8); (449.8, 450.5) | 1.28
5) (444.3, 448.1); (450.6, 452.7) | 1.15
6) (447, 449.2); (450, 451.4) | 1.12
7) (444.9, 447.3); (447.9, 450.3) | 1.16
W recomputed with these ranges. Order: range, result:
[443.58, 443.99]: 5.76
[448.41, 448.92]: 6.47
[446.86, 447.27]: 6.15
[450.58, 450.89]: 7.14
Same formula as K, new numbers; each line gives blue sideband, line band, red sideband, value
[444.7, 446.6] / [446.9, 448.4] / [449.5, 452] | -0.075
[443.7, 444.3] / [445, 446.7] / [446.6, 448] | 0.199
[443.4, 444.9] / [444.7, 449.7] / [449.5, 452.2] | 0.241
